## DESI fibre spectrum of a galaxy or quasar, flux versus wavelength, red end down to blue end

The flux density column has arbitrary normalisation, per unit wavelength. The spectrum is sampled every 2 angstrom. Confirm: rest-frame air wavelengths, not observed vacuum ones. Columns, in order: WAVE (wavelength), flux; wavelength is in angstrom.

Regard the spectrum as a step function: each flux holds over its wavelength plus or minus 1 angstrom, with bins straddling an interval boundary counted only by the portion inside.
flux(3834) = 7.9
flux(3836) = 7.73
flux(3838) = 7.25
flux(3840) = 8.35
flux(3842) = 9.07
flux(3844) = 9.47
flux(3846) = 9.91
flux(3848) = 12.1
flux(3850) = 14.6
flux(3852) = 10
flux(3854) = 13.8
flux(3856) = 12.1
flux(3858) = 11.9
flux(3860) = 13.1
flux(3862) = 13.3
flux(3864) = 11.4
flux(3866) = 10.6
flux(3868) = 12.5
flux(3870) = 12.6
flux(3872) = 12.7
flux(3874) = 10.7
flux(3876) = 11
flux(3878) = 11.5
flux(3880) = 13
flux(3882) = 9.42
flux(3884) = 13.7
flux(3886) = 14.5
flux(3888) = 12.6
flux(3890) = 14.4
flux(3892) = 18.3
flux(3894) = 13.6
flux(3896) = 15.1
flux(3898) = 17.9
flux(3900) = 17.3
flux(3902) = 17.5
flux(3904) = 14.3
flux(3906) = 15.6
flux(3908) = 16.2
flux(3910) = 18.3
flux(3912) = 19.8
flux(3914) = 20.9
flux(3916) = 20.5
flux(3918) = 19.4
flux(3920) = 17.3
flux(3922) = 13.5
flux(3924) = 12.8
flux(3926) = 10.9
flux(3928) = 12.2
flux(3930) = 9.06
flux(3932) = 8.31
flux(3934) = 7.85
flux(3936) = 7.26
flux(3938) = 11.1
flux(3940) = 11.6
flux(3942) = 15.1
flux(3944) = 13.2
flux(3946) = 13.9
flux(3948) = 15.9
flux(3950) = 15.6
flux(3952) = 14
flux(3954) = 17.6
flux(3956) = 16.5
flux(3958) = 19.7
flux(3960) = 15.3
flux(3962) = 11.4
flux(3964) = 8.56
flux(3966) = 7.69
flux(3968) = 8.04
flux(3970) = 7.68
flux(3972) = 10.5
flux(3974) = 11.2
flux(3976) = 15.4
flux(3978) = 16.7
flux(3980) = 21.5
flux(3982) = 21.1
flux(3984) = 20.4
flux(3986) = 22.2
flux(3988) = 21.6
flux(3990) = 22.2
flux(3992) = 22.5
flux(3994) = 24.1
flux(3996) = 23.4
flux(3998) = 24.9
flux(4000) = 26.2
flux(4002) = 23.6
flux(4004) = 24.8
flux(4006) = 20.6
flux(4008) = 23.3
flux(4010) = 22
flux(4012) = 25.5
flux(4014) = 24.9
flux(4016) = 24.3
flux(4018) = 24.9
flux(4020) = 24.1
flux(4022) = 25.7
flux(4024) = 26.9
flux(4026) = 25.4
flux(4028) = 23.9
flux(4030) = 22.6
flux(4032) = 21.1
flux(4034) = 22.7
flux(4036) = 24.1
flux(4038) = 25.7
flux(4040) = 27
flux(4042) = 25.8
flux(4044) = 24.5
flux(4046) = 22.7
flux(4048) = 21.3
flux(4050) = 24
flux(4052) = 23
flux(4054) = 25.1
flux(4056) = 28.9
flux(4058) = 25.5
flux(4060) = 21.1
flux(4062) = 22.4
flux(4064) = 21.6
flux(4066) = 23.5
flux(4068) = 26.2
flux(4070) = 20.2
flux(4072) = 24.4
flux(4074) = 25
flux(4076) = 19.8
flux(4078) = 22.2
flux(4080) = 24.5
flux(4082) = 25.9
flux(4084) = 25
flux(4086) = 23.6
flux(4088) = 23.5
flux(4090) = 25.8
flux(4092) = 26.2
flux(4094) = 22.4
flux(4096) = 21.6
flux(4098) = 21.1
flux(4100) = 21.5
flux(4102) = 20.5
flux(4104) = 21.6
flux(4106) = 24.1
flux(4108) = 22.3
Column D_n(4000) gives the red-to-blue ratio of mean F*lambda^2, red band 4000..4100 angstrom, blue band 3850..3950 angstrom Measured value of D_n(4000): 1.9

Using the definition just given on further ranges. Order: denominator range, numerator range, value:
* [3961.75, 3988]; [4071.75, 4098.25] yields 1.74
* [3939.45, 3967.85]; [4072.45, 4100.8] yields 1.81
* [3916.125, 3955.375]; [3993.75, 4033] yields 1.90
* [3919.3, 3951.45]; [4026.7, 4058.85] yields 2.10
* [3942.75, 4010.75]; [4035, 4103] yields 1.40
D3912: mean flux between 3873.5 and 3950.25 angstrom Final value 14.1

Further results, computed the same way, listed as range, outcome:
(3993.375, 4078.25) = 23.9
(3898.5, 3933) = 15.6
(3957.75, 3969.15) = 11.2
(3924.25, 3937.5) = 9.53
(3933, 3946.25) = 11.3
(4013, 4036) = 24.2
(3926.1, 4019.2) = 17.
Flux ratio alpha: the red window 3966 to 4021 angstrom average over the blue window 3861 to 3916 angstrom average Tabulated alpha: 1.41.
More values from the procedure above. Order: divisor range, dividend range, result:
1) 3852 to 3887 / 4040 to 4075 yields 1.97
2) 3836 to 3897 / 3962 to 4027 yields 1.68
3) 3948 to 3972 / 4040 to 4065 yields 1.85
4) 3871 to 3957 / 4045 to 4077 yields 1.65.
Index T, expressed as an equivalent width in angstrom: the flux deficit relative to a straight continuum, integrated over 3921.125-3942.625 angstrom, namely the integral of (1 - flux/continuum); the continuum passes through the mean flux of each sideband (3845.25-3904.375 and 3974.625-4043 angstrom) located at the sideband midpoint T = 8.2 angstrom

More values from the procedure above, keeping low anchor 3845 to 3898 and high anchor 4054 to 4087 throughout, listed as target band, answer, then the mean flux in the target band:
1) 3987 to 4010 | -4.12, 23.3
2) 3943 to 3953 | 1.45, 14.5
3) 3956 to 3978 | 7.32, 12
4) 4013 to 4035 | -3.17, 24.2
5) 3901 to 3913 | -1.82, 16.9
